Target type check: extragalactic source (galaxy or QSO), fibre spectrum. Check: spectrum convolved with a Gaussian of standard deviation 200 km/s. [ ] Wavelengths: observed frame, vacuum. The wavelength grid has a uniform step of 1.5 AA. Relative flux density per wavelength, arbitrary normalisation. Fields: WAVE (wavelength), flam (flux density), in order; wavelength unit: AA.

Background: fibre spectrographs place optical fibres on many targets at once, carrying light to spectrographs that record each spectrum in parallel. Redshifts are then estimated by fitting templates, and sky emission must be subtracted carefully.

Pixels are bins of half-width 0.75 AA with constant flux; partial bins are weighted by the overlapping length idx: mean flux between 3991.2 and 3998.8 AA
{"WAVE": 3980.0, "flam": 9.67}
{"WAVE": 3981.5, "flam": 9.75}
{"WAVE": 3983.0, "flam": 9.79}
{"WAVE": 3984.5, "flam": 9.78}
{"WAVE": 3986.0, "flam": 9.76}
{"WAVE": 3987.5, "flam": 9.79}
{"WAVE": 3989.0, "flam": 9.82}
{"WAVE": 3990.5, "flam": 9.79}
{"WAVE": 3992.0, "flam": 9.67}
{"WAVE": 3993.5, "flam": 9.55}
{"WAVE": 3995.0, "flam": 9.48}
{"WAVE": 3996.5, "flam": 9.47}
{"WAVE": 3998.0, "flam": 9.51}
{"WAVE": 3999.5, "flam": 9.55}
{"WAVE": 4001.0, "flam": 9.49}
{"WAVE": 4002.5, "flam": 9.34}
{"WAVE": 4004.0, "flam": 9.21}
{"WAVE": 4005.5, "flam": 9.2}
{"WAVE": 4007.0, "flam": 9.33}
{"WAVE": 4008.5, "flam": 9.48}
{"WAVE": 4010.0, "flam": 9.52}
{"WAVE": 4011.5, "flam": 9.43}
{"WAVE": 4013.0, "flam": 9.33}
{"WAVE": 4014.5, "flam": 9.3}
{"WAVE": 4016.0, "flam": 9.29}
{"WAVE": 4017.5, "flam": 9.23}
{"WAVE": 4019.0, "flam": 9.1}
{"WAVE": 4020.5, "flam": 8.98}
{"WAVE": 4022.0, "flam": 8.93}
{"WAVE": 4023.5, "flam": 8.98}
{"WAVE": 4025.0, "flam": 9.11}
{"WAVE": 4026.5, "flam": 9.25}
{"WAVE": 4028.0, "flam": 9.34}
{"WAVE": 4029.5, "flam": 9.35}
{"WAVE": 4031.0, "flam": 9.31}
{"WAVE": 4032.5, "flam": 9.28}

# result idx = 9.54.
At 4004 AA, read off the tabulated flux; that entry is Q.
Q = 9.21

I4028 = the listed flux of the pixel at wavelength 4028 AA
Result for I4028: 9.34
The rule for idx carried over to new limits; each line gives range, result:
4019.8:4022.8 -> 8.96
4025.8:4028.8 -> 9.3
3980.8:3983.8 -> 9.77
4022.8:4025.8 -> 9.05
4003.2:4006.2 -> 9.21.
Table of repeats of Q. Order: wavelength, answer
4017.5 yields 9.23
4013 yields 9.33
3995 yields 9.48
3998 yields 9.51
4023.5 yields 8.98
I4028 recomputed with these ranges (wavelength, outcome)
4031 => 9.31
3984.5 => 9.78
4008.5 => 9.48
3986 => 9.76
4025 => 9.11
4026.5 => 9.25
